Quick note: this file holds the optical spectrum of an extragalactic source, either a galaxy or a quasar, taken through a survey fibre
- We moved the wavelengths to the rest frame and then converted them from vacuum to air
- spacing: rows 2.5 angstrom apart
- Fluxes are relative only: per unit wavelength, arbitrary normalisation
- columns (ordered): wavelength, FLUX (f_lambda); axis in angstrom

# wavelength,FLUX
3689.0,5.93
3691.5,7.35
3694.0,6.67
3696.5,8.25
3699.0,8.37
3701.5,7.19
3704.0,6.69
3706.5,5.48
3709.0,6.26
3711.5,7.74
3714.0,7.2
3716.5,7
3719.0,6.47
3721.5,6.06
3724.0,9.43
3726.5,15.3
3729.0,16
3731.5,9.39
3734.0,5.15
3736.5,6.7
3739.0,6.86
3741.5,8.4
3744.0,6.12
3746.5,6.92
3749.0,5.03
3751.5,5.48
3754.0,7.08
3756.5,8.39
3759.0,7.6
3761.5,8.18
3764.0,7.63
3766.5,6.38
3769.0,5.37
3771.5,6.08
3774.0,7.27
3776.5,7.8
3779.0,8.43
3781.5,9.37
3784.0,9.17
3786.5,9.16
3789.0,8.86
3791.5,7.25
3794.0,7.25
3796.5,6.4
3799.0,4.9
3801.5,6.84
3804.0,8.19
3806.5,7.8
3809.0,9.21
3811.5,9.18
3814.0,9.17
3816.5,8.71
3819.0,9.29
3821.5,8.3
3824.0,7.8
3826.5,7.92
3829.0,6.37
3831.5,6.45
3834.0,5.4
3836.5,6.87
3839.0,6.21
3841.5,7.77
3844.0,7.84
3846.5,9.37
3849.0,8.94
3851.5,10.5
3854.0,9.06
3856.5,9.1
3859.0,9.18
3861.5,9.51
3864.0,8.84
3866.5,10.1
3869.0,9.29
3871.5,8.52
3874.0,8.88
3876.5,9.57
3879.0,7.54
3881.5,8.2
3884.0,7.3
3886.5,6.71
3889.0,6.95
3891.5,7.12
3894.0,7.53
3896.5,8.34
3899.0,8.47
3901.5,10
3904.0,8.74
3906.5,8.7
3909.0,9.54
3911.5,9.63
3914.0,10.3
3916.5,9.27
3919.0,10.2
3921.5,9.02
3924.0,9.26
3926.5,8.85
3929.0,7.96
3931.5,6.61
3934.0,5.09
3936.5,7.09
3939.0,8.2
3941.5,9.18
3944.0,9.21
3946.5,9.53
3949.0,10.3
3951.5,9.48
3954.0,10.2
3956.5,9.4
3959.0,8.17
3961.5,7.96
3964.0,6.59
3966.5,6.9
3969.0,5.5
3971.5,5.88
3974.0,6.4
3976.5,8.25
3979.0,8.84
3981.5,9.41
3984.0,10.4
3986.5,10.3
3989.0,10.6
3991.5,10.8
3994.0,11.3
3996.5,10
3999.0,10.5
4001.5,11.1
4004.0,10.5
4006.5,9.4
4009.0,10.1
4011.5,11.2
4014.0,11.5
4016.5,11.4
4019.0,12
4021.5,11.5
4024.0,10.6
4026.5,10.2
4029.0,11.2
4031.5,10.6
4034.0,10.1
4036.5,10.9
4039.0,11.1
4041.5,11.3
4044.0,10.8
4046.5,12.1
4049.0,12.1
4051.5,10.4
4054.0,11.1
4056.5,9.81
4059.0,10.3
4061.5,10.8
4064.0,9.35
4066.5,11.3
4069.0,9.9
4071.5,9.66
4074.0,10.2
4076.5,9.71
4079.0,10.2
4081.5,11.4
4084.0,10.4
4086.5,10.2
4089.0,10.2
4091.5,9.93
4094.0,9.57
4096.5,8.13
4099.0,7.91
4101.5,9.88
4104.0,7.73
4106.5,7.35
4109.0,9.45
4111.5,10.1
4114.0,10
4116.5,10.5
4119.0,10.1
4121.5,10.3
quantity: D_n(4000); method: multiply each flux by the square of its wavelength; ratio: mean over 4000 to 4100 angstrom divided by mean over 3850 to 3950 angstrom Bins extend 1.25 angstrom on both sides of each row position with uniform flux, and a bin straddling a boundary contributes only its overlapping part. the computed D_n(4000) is 1.31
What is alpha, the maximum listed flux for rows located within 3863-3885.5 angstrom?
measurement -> 10.1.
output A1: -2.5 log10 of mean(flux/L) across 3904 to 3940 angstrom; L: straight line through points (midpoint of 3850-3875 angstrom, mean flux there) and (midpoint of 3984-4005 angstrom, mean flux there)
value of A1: 0.16 mag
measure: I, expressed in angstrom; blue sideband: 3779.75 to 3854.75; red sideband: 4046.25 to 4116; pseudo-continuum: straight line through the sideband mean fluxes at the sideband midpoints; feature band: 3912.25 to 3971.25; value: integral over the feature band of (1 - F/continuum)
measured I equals 3.2 angstrom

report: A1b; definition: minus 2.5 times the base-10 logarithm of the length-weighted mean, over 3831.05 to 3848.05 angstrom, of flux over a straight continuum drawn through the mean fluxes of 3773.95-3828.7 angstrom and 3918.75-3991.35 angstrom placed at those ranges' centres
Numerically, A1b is 0.14 mag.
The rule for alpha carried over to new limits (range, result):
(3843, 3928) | 10.5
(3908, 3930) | 10.3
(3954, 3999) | 11.3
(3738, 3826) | 9.37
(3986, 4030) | 12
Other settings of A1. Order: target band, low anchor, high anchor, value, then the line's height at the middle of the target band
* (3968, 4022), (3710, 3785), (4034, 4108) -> -0.03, 9.58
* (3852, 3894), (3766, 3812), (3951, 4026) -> -0.01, 8.43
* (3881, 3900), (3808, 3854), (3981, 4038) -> 0.19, 8.96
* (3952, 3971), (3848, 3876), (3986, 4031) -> 0.30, 10.3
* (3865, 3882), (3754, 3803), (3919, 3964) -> -0.10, 8.11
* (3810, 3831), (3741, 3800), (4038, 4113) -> -0.08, 7.73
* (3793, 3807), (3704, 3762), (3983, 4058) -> 0.23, 8.45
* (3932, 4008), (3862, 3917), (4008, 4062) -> 0.12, 9.92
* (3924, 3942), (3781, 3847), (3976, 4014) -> 0.23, 9.41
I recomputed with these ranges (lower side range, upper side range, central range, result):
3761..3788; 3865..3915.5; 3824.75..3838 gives 2.4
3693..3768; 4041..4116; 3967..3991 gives 2.4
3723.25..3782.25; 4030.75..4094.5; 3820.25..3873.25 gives 2.8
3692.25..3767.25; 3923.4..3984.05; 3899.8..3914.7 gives -2.6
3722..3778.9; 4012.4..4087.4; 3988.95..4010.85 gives -0.5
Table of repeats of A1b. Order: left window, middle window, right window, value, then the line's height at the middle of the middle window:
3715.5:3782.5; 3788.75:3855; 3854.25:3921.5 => 0.06 mag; 8.29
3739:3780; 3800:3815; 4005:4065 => -0.09 mag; 7.67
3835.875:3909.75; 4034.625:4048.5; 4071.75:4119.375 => -0.20 mag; 9.35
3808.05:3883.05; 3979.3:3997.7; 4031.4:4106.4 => -0.08 mag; 9.55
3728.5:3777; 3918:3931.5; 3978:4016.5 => 0.08 mag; 9.49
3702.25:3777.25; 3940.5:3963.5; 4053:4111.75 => -0.03 mag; 8.91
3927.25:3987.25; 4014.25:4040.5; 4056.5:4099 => -0.19 mag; 9.25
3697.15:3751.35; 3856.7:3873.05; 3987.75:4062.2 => 0.00 mag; 9.2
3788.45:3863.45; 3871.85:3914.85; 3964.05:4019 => 0.02 mag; 8.62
